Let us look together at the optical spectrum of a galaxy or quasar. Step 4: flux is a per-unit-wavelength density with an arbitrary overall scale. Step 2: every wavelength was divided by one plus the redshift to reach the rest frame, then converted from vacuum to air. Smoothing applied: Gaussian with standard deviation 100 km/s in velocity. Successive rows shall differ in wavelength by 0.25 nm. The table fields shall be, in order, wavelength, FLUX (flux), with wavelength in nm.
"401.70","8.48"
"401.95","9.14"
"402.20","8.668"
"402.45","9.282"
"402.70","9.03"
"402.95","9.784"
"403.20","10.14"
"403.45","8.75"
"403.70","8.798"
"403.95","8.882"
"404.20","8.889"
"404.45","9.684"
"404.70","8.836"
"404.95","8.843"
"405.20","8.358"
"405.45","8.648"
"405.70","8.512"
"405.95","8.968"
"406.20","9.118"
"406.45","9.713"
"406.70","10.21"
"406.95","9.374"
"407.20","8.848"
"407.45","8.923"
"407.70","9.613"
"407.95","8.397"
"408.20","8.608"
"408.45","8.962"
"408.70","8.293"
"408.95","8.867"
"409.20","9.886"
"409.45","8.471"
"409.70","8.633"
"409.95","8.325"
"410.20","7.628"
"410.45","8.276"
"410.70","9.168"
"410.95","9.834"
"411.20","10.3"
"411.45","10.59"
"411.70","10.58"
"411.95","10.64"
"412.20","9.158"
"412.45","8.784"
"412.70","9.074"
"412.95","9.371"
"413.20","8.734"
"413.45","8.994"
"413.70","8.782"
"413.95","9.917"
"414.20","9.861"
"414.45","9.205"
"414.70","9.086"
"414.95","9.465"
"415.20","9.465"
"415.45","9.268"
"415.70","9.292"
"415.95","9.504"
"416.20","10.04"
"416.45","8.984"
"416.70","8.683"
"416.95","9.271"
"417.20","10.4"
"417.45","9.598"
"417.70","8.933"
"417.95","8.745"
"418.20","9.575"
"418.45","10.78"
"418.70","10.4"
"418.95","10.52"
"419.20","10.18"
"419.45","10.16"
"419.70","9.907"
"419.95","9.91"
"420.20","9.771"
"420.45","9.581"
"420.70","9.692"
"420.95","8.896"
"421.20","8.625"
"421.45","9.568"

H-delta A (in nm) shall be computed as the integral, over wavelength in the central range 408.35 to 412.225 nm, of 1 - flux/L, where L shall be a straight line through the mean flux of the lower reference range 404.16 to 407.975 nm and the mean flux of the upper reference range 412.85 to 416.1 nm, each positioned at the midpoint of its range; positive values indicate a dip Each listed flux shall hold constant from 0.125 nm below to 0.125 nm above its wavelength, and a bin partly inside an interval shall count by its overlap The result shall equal -0.01 nm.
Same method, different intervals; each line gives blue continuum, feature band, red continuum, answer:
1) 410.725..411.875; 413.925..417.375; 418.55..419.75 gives 0.27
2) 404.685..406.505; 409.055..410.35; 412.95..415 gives 0.07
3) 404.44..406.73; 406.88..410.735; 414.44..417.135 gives 0.15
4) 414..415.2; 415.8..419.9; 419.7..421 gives -0.07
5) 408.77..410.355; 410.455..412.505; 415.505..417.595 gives -0.23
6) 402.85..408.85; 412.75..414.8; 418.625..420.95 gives 0.07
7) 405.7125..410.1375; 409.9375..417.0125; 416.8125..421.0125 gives 0.04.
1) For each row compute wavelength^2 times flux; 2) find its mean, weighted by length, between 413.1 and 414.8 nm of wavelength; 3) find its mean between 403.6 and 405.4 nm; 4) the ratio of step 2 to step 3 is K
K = 1.09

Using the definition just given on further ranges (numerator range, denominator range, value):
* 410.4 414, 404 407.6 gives 1.08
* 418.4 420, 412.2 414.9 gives 1.15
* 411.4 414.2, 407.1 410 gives 1.10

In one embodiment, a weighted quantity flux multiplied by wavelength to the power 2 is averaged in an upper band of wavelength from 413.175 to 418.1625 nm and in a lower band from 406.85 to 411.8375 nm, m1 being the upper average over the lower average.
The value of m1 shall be 1.06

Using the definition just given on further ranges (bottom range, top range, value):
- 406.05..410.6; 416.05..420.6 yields 1.15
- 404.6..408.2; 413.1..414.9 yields 1.06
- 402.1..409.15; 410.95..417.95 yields 1.09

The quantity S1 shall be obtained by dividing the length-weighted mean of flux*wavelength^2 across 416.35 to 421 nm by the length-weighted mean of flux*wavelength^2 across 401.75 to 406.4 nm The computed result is 1.2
